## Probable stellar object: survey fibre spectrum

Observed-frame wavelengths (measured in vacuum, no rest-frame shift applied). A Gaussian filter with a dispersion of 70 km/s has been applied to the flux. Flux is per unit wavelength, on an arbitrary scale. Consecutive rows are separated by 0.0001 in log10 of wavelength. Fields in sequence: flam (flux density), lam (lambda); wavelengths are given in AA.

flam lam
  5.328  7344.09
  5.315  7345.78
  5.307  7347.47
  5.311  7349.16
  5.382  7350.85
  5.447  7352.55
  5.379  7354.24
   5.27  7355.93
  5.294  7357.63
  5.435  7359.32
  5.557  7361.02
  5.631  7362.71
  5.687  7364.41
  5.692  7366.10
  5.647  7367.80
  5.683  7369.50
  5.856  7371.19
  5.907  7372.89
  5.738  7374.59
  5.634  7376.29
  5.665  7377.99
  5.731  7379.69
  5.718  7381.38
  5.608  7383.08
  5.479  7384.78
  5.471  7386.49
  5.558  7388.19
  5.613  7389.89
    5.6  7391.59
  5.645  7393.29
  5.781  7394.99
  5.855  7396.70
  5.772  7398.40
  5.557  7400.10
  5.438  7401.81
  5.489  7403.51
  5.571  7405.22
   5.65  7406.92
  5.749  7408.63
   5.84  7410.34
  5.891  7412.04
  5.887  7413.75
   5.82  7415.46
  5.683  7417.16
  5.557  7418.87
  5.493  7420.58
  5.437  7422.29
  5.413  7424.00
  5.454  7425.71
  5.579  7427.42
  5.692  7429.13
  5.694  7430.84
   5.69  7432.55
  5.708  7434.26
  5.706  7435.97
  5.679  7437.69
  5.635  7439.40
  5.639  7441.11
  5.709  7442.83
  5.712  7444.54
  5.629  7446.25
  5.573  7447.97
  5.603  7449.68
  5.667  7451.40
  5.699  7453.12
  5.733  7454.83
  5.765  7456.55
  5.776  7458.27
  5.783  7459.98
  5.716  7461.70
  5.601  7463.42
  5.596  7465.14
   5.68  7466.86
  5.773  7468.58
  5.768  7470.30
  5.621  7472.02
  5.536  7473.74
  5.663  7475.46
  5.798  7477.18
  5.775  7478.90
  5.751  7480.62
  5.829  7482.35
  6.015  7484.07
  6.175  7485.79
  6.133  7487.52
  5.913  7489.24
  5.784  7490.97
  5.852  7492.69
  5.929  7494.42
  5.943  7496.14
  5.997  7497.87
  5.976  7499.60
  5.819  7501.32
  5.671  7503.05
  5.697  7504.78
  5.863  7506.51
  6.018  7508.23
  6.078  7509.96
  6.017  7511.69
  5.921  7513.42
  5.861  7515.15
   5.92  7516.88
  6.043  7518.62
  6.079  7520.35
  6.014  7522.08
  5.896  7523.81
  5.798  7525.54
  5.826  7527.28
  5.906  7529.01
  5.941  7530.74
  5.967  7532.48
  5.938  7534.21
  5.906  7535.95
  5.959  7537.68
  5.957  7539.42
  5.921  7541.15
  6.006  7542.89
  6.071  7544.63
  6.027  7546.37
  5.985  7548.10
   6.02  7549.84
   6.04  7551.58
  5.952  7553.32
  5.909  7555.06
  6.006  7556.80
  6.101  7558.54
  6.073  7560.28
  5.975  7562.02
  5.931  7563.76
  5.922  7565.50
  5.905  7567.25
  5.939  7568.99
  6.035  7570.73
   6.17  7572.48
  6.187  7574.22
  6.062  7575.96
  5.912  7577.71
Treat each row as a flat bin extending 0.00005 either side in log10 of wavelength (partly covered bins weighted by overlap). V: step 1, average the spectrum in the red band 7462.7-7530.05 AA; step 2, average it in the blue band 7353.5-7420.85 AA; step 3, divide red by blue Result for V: 1.0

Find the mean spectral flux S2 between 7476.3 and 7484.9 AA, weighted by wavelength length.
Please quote 5.83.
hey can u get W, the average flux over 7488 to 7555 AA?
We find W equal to 5.94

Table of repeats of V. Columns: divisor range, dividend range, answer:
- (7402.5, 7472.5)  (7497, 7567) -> 1.05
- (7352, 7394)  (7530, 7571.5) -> 1.07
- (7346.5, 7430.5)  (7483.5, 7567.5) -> 1.06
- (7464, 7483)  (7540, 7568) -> 1.05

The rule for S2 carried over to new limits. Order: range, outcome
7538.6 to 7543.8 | 5.96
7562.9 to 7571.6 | 5.95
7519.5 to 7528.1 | 5.92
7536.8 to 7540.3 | 5.97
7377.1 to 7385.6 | 5.65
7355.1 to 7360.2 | 5.33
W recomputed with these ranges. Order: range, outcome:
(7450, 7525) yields 5.84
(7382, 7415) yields 5.66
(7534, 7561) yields 5.99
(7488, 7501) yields 5.92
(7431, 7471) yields 5.69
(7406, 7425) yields 5.67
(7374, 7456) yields 5.65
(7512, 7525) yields 5.96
